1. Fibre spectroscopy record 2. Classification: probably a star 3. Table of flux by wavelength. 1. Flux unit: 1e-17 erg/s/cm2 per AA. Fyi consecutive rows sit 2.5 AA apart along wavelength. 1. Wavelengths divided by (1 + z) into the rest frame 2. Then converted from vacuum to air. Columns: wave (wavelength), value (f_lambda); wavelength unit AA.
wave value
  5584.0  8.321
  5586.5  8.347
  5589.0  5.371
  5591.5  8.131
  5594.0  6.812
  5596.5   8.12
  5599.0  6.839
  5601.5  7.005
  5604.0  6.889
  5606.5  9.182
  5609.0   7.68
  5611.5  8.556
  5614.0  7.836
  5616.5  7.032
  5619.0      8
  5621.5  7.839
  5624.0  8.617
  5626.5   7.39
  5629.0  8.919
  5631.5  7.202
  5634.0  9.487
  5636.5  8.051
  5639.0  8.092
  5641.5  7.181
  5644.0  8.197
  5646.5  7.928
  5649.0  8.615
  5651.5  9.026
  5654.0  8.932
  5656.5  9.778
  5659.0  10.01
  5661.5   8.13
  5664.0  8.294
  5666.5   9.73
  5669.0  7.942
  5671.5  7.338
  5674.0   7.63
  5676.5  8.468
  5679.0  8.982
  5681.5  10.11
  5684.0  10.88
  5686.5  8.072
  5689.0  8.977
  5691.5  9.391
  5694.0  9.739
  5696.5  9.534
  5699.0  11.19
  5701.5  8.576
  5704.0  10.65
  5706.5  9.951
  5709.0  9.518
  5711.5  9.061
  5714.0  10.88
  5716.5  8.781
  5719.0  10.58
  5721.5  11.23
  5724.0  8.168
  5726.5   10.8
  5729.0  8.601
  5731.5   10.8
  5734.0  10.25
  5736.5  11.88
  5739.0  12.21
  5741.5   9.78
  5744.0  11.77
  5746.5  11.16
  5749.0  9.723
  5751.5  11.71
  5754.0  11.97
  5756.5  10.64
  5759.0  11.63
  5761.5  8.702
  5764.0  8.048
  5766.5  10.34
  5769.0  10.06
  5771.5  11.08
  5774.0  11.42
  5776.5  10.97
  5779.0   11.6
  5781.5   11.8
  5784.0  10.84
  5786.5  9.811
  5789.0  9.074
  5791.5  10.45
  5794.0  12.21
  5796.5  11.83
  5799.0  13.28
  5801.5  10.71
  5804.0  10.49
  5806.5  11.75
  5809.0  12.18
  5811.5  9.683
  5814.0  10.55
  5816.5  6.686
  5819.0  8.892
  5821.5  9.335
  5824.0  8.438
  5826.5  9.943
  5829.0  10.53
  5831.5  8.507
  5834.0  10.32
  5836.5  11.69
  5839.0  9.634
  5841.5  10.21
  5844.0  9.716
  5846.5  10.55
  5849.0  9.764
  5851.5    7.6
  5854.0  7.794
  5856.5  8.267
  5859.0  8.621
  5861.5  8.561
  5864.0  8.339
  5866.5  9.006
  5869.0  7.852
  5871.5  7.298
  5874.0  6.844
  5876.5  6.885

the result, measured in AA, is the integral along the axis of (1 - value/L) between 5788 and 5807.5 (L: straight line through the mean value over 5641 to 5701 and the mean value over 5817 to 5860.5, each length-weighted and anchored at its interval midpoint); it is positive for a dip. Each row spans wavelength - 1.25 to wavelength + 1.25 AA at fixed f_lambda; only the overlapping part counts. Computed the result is -4.21 AA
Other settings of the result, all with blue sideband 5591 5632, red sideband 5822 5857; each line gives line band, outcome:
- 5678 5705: -4.05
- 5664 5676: 0.04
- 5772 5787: -3.44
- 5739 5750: -2.53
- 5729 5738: -2.04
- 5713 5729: -2.48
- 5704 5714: -1.53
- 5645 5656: -0.85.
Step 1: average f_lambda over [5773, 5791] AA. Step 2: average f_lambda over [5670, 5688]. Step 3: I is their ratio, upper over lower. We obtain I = 1.23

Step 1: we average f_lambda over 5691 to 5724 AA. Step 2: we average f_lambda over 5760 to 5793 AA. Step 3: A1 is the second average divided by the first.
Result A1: 1.05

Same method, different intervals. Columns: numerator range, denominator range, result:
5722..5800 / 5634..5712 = 1.20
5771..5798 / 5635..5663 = 1.29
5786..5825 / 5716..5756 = 0.98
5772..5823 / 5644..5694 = 1.20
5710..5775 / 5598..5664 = 1.28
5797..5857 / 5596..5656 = 1.23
